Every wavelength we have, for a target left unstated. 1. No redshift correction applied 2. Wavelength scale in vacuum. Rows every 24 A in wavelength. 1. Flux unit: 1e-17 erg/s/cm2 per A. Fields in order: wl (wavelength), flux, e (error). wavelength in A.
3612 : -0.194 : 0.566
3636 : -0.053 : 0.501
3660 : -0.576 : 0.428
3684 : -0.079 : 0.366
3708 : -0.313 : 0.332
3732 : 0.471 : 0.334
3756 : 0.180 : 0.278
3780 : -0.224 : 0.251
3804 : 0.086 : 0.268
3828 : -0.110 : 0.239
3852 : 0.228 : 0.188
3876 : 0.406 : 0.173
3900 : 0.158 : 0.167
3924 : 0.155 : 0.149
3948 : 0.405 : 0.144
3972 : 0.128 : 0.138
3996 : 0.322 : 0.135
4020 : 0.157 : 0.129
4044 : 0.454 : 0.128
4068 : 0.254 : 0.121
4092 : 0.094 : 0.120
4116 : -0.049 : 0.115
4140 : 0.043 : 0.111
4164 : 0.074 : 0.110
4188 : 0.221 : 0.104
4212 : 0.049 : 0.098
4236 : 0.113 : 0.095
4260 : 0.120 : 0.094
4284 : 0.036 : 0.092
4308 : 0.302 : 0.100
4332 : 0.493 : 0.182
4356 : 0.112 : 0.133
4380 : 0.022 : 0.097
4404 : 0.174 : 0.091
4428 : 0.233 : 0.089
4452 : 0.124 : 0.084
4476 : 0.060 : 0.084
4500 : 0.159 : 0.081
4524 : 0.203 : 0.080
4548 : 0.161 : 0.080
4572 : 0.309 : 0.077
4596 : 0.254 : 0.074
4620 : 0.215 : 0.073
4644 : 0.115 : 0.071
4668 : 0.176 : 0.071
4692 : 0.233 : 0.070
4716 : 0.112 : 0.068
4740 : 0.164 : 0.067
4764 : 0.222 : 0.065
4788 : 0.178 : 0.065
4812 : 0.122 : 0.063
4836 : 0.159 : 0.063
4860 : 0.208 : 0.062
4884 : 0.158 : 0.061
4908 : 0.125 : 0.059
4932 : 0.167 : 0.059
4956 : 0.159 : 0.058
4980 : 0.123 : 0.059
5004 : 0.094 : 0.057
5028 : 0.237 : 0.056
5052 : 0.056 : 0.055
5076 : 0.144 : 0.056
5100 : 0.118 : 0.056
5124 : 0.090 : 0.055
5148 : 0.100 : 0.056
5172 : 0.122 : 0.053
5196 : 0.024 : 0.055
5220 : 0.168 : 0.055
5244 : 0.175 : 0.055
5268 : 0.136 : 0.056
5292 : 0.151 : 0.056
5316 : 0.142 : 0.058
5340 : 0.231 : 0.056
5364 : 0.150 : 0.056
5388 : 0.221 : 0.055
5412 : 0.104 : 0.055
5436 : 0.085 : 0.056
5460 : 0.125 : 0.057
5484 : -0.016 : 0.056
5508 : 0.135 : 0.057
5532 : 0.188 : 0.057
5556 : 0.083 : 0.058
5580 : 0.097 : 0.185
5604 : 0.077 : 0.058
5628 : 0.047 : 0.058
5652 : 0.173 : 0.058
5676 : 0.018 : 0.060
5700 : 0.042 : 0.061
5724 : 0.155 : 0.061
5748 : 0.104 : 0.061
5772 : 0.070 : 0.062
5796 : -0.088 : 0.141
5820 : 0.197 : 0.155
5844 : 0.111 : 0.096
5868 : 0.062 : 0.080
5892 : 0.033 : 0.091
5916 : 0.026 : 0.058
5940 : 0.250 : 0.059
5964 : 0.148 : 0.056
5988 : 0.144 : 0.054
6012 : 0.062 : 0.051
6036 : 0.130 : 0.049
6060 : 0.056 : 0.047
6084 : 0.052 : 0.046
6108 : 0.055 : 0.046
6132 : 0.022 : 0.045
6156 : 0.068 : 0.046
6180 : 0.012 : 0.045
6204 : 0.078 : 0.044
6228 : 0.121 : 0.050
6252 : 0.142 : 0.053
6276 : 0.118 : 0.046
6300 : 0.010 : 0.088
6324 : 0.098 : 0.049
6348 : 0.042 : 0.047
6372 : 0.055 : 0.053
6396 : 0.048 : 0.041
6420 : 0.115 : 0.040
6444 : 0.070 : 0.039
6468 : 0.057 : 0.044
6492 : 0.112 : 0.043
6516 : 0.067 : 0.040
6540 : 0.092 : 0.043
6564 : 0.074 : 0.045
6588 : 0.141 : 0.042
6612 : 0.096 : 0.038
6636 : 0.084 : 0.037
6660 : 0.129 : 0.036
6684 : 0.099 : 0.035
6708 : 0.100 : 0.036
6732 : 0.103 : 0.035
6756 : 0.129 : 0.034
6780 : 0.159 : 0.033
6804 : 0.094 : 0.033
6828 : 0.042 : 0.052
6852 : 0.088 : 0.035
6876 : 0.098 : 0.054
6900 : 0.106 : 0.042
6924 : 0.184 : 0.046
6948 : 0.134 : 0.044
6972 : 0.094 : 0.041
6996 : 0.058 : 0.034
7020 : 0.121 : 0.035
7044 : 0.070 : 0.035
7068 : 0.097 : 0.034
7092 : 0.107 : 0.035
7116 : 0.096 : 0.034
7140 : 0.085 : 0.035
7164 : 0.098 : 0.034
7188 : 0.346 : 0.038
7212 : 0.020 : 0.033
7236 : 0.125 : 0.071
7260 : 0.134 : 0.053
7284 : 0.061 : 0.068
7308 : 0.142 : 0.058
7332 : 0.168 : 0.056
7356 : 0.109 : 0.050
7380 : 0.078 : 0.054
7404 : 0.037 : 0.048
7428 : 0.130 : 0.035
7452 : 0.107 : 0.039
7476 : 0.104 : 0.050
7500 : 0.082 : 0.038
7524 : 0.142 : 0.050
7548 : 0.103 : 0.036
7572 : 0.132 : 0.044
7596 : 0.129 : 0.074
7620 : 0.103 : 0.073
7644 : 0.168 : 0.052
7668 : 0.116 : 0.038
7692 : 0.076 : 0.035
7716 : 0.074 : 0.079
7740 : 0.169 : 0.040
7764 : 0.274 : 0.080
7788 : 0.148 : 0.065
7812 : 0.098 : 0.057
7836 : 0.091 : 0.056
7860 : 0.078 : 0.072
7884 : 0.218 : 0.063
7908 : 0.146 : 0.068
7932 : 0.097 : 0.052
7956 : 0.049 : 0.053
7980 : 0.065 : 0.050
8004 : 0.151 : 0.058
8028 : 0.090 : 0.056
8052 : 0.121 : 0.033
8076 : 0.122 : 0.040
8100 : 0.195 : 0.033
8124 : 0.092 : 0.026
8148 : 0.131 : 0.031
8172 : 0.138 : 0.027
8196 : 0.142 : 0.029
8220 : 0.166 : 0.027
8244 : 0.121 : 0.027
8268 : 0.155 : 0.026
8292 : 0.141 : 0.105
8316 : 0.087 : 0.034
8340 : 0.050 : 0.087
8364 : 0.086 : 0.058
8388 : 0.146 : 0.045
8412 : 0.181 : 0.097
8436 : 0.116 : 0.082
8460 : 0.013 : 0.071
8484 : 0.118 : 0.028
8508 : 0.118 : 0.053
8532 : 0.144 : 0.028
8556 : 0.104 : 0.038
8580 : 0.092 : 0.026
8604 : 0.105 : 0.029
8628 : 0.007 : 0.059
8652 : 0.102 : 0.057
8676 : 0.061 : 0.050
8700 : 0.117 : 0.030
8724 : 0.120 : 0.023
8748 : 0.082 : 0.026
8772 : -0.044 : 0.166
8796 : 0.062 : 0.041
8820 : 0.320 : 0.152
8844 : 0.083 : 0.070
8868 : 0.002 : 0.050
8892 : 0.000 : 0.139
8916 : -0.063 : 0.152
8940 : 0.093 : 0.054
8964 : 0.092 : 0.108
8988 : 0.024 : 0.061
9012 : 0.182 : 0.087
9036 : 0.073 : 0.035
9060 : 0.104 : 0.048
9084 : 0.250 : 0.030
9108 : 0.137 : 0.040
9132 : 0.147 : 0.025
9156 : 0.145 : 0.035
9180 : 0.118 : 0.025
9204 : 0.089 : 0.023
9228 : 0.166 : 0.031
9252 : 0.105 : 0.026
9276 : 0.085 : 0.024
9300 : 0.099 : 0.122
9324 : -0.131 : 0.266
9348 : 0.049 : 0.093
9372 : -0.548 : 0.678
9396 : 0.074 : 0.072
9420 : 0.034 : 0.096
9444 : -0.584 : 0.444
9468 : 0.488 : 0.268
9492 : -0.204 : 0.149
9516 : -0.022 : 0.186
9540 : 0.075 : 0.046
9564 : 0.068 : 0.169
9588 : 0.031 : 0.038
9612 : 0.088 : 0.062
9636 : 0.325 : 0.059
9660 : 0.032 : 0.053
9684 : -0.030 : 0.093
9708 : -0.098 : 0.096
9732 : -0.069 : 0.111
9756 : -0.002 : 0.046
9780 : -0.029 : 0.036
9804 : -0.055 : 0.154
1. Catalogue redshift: 0.93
